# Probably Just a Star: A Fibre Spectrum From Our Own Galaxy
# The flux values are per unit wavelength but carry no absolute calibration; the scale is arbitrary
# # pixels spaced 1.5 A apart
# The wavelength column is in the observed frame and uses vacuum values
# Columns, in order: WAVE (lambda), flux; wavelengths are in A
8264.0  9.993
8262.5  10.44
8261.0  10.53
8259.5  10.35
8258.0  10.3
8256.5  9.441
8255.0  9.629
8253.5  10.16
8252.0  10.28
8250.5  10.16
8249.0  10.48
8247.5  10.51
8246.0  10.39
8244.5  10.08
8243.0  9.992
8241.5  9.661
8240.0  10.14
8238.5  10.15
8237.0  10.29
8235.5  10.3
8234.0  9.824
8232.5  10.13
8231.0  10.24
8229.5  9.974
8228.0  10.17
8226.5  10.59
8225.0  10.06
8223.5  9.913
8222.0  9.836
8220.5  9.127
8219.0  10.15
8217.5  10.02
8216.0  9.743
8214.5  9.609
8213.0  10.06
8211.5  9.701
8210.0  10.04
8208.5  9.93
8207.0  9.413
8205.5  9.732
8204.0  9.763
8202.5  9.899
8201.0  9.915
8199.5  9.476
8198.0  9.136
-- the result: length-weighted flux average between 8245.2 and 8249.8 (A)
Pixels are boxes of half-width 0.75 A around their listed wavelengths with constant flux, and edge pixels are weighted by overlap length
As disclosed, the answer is 10.5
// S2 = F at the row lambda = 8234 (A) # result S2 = 9.824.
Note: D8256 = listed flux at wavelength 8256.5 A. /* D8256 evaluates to 9.441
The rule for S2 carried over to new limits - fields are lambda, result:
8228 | 10.17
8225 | 10.06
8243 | 9.992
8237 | 10.29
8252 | 10.28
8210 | 10.04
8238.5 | 10.15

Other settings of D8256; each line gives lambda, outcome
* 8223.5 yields 9.913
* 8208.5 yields 9.93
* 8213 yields 10.06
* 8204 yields 9.763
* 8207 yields 9.413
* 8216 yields 9.743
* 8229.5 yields 9.974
